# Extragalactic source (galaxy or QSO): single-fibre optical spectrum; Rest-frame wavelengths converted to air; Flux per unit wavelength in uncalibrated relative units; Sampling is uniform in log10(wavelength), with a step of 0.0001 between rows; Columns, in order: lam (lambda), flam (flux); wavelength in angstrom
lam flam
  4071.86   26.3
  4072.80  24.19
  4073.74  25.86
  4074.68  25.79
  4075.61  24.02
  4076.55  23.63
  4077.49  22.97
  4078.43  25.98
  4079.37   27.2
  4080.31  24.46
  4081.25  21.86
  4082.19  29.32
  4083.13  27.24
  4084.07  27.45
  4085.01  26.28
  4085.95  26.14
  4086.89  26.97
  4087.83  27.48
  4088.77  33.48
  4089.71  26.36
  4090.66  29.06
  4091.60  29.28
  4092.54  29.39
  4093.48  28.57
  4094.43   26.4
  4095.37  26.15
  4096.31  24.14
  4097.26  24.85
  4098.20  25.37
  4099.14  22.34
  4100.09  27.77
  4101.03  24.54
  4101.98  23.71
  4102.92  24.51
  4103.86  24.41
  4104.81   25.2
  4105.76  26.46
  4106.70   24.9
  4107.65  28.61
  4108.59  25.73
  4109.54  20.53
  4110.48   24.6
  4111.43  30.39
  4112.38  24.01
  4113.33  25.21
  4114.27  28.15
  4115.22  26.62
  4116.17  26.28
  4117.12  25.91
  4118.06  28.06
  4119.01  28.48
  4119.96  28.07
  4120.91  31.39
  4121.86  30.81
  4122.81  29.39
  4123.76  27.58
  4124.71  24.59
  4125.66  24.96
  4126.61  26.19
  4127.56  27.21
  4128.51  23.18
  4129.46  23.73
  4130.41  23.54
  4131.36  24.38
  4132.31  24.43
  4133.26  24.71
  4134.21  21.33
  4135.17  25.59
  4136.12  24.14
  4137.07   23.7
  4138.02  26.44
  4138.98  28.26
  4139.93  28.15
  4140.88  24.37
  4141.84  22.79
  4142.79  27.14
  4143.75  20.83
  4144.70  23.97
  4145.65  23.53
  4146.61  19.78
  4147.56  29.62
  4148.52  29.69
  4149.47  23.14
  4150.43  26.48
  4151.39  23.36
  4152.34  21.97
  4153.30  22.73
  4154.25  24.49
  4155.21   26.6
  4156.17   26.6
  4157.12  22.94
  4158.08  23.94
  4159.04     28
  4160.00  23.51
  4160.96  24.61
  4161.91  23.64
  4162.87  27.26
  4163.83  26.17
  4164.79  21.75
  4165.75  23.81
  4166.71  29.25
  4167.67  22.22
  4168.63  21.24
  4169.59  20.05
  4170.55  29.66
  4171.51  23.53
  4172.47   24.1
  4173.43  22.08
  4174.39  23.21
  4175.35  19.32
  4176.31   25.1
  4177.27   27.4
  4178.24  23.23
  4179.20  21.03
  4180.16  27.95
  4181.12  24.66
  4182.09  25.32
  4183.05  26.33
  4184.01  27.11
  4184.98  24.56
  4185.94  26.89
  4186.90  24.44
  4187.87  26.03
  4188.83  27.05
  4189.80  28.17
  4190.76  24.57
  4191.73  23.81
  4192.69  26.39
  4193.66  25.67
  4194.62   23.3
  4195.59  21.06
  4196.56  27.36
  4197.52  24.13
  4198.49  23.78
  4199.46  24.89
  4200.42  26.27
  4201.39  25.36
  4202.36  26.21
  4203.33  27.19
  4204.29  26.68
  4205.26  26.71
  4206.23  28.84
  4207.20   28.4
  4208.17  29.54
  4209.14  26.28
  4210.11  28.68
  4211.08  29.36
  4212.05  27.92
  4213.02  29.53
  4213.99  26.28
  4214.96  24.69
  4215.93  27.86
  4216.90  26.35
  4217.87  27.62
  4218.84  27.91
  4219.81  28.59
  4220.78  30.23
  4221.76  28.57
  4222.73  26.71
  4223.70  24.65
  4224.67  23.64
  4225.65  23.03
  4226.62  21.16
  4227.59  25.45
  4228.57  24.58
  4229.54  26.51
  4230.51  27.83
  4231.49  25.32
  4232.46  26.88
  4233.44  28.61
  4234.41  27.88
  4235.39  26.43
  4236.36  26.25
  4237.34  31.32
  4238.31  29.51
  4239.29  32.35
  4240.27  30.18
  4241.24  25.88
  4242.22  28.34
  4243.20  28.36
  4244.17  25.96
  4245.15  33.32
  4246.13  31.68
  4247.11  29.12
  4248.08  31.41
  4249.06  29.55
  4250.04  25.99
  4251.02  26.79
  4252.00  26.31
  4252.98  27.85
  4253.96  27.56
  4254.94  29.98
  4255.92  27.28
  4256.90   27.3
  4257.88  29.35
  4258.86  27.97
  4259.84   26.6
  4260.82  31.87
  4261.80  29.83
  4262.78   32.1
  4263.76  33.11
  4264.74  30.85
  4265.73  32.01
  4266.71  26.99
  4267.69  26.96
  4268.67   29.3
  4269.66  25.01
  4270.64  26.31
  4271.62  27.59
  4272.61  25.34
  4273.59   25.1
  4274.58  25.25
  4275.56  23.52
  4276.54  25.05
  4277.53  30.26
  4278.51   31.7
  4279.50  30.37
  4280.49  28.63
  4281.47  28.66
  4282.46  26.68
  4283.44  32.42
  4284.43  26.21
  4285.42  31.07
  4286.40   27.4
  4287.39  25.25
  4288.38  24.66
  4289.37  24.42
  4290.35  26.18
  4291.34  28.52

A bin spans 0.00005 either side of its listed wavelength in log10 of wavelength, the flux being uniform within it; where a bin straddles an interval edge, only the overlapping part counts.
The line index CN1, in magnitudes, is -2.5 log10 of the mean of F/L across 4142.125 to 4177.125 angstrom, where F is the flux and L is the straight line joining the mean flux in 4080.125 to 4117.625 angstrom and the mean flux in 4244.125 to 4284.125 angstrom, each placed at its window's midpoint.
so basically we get 0.117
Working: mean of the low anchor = 26.3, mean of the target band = 24.3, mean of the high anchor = 28.5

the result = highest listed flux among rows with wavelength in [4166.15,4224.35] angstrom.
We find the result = 30.23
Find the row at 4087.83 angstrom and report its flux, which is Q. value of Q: 27.48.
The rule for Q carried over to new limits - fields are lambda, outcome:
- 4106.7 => 24.9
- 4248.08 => 31.41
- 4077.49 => 22.97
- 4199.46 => 24.89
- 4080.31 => 24.46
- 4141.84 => 22.79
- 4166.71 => 29.25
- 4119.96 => 28.07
